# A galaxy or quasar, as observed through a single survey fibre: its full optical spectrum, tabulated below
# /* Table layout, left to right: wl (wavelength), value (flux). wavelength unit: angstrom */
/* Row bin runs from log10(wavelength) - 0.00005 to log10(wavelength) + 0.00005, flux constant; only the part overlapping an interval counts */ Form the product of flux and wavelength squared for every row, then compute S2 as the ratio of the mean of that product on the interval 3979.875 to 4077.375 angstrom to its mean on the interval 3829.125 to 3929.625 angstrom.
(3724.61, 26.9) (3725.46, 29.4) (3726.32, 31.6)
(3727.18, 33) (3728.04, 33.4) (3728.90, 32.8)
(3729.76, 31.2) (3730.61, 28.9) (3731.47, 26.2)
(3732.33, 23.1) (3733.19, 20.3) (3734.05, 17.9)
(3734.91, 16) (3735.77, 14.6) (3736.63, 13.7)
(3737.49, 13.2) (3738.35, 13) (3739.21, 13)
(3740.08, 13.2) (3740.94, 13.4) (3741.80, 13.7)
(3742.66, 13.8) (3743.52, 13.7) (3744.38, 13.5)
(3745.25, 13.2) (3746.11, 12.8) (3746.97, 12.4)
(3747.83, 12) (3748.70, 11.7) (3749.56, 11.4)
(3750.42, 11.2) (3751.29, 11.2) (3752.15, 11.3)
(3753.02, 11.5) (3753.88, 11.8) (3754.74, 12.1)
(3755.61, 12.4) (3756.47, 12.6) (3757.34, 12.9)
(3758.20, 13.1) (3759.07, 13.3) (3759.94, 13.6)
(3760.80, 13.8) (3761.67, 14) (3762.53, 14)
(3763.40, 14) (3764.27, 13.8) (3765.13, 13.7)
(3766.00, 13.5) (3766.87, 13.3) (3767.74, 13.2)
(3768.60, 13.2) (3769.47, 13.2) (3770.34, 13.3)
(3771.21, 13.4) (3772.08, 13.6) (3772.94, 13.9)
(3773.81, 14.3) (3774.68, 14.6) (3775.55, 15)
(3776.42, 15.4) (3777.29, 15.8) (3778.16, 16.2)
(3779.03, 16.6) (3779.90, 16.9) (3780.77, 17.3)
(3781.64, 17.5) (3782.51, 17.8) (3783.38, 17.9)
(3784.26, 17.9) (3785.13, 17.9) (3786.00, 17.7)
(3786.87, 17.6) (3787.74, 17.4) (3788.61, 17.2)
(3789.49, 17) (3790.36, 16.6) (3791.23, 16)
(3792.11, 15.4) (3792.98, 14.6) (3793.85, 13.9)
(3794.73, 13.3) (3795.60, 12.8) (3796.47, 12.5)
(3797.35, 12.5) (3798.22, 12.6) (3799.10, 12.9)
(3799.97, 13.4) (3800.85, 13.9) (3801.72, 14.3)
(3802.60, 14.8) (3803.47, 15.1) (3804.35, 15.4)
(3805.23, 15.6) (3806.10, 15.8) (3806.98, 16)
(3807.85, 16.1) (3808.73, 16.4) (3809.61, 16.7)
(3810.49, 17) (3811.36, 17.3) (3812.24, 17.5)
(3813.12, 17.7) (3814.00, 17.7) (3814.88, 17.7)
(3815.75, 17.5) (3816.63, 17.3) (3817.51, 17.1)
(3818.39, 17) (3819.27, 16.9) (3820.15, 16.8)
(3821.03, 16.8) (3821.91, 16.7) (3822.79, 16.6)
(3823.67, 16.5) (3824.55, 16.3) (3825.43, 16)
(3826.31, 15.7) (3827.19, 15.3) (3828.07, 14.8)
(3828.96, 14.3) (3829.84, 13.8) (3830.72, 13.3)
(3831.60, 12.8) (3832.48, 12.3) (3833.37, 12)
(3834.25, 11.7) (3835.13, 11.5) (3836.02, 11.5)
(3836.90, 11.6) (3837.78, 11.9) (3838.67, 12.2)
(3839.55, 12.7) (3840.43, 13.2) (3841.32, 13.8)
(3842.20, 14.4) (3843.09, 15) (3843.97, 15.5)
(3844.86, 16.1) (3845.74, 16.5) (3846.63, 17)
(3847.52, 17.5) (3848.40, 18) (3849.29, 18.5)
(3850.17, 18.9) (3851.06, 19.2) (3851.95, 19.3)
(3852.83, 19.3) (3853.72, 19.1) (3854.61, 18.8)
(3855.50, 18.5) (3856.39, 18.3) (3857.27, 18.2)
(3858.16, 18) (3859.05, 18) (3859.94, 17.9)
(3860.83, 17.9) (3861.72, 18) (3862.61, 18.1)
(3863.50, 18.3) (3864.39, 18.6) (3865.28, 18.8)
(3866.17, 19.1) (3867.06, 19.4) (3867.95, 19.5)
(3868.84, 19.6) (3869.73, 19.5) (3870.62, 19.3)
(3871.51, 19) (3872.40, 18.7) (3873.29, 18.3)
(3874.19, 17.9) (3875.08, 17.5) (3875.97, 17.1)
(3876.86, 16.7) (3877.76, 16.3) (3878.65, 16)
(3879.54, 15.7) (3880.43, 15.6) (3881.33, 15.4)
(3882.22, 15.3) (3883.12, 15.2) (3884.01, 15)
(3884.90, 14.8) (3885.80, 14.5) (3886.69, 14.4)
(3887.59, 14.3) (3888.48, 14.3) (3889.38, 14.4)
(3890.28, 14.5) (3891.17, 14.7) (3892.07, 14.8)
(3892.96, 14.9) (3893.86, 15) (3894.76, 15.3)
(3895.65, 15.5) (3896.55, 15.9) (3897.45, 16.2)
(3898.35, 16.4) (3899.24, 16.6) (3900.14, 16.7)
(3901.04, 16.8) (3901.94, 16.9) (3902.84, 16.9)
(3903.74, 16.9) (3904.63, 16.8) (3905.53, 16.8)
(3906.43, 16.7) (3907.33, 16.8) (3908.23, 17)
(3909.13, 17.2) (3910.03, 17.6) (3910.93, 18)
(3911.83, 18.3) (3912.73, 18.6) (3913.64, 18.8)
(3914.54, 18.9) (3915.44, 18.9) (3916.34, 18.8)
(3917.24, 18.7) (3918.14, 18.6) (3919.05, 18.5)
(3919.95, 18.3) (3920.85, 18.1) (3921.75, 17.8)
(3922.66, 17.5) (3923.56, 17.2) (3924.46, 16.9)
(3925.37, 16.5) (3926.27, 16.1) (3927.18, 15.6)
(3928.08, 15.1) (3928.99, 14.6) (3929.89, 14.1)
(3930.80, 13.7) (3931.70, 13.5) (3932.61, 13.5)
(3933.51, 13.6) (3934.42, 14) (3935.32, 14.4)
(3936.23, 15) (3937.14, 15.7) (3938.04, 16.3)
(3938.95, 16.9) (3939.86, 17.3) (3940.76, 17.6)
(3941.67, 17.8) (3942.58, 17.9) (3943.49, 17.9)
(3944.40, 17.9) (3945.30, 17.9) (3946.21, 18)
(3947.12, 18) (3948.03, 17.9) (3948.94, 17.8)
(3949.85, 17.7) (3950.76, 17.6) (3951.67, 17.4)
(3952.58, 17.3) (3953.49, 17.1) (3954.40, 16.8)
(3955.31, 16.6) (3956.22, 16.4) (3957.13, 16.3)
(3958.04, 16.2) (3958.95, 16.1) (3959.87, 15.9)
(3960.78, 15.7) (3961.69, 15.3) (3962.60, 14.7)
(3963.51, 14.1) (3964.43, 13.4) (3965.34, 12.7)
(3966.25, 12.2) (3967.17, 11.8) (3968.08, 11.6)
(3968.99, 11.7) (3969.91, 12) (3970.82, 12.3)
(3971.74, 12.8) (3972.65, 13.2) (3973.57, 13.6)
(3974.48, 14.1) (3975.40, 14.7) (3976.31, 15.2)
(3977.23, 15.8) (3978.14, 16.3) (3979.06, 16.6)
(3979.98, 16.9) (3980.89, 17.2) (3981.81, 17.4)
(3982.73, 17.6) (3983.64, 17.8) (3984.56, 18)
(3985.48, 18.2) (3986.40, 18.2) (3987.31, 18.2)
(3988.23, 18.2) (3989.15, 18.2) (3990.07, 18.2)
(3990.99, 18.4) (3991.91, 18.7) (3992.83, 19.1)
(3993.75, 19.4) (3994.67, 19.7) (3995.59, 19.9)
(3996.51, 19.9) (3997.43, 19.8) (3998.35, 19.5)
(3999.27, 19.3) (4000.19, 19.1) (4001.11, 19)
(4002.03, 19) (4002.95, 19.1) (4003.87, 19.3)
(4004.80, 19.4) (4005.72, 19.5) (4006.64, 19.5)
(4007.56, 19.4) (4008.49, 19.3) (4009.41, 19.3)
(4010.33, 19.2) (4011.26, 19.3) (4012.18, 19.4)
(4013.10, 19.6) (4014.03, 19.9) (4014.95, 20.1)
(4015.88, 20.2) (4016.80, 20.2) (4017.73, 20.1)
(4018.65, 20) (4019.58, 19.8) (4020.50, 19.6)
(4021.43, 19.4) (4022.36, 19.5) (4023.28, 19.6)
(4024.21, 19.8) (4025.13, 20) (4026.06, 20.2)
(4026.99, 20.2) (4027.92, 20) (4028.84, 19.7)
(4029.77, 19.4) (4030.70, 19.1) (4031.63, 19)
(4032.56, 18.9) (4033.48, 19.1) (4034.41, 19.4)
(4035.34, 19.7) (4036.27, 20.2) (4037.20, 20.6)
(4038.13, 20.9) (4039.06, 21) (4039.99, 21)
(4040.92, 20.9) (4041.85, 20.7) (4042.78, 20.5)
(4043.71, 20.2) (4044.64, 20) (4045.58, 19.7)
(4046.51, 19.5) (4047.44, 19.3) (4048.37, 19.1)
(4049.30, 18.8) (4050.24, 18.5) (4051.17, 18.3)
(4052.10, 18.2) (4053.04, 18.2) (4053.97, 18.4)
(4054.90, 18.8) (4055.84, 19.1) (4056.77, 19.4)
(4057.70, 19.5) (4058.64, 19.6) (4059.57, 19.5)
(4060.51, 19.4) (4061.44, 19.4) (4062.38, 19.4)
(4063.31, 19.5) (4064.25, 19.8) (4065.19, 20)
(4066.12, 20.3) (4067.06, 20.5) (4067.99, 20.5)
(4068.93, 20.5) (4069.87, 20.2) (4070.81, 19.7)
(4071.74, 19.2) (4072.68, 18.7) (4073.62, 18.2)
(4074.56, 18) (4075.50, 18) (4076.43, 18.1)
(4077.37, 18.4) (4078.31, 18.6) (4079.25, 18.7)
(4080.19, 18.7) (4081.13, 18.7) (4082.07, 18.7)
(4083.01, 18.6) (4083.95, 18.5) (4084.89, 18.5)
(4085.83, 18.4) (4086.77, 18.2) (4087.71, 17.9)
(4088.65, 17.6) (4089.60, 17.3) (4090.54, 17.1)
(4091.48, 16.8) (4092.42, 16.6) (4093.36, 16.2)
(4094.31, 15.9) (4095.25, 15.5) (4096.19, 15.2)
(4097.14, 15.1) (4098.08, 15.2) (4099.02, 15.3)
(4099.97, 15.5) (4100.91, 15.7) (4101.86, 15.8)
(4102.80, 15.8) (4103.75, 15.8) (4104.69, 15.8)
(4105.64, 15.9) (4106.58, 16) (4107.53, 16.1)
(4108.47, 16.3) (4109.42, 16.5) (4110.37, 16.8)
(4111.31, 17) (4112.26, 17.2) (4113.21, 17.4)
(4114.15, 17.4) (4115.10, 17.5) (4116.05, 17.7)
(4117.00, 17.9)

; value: 1.26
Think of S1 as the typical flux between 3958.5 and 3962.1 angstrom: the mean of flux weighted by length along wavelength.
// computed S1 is 15.7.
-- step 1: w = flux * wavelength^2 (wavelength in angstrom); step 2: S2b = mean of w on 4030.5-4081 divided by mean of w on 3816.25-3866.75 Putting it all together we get 1.34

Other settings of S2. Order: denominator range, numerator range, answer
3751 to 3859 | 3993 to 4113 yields 1.39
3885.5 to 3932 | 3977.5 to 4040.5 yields 1.23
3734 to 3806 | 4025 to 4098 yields 1.54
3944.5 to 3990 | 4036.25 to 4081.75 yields 1.28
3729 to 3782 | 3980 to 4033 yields 1.48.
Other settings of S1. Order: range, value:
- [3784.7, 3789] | 17.6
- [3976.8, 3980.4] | 16.4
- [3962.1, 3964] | 14.4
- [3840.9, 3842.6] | 14.1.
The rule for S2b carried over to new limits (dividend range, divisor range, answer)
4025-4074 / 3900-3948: 1.24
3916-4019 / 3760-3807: 1.25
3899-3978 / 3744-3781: 1.31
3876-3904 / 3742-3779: 1.25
